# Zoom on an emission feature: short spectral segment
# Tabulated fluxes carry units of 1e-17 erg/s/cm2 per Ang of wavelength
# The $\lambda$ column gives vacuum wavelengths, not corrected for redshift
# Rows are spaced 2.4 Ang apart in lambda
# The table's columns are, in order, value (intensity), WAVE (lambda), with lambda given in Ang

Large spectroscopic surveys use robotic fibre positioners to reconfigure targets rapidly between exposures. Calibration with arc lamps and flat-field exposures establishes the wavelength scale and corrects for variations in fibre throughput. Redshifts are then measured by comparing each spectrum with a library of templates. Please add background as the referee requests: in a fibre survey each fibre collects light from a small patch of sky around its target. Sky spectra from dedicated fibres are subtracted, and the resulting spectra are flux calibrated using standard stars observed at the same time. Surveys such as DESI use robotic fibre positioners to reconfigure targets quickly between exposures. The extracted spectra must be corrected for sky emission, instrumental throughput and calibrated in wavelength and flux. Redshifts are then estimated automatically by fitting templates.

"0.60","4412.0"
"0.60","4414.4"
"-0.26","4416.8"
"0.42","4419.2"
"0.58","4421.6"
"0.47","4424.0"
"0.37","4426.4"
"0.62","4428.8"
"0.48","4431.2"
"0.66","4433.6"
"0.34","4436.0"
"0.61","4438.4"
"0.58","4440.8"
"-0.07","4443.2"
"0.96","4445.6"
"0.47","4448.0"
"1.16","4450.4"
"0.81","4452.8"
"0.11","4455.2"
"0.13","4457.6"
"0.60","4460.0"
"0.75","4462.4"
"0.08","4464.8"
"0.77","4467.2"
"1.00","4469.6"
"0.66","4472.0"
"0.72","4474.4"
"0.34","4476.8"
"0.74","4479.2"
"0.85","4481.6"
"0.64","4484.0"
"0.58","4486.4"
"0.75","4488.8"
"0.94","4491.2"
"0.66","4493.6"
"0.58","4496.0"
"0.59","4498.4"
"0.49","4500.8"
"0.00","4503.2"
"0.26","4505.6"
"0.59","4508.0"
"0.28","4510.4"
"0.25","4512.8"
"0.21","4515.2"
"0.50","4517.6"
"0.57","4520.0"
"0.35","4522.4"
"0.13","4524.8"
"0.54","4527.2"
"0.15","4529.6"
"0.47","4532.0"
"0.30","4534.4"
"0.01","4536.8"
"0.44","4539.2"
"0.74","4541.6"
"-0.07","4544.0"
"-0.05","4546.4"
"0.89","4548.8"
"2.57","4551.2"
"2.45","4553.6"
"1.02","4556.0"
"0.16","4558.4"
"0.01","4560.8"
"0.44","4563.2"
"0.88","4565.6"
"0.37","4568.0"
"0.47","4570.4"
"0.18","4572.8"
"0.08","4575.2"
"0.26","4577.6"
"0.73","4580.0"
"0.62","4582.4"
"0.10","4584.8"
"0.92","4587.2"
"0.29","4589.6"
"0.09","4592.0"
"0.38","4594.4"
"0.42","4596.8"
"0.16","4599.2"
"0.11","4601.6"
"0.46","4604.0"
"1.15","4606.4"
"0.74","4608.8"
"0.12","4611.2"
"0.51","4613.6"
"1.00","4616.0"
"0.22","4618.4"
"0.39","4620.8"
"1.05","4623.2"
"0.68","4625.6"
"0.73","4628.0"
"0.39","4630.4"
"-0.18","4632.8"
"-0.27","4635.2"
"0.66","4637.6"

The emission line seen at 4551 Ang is [O II] 3727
